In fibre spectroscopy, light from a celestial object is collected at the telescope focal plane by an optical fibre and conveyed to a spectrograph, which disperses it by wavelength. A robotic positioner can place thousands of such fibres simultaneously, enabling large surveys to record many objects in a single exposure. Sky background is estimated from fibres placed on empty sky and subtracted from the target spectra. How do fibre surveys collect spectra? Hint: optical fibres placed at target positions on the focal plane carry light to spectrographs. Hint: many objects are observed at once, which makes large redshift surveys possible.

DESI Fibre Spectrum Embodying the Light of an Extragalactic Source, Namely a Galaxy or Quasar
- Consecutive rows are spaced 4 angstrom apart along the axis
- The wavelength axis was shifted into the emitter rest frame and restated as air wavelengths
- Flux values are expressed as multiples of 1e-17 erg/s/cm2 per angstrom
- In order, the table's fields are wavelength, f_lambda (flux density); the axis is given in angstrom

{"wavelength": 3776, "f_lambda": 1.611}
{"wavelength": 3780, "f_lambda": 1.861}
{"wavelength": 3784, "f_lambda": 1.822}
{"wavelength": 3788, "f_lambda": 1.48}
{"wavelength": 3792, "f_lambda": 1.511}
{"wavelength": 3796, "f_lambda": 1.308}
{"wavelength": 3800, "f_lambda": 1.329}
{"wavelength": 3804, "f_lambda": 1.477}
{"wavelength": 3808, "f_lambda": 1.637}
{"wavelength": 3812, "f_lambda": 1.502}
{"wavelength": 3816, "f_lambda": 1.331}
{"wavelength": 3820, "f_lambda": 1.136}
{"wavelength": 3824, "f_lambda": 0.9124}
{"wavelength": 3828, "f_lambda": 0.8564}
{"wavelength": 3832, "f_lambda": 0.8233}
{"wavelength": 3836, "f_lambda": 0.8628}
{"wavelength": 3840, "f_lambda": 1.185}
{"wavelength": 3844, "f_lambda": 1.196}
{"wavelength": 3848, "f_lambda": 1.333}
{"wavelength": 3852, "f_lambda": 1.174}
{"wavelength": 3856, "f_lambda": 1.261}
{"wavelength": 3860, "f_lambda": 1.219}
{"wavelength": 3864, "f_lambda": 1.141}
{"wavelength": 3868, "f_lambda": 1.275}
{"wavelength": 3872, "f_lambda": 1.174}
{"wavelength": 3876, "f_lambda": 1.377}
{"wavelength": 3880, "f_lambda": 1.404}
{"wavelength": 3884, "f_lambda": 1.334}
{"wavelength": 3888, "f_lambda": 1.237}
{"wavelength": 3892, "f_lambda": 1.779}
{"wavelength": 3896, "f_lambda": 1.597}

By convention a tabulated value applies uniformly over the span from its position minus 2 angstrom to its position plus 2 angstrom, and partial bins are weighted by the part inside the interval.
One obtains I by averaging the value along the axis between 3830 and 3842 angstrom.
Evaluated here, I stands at 0.957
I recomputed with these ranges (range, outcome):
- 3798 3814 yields 1.49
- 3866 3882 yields 1.31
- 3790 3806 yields 1.41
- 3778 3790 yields 1.72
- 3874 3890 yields 1.34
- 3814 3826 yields 1.13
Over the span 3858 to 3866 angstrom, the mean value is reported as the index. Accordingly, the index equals 1.18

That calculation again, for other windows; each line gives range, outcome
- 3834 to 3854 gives 1.15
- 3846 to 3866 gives 1.23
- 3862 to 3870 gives 1.21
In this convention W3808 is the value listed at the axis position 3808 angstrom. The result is 1.637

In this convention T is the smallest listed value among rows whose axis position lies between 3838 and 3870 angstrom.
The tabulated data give 1.141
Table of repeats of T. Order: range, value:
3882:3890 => 1.237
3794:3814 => 1.308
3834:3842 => 0.8628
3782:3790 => 1.48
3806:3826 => 0.9124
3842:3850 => 1.196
